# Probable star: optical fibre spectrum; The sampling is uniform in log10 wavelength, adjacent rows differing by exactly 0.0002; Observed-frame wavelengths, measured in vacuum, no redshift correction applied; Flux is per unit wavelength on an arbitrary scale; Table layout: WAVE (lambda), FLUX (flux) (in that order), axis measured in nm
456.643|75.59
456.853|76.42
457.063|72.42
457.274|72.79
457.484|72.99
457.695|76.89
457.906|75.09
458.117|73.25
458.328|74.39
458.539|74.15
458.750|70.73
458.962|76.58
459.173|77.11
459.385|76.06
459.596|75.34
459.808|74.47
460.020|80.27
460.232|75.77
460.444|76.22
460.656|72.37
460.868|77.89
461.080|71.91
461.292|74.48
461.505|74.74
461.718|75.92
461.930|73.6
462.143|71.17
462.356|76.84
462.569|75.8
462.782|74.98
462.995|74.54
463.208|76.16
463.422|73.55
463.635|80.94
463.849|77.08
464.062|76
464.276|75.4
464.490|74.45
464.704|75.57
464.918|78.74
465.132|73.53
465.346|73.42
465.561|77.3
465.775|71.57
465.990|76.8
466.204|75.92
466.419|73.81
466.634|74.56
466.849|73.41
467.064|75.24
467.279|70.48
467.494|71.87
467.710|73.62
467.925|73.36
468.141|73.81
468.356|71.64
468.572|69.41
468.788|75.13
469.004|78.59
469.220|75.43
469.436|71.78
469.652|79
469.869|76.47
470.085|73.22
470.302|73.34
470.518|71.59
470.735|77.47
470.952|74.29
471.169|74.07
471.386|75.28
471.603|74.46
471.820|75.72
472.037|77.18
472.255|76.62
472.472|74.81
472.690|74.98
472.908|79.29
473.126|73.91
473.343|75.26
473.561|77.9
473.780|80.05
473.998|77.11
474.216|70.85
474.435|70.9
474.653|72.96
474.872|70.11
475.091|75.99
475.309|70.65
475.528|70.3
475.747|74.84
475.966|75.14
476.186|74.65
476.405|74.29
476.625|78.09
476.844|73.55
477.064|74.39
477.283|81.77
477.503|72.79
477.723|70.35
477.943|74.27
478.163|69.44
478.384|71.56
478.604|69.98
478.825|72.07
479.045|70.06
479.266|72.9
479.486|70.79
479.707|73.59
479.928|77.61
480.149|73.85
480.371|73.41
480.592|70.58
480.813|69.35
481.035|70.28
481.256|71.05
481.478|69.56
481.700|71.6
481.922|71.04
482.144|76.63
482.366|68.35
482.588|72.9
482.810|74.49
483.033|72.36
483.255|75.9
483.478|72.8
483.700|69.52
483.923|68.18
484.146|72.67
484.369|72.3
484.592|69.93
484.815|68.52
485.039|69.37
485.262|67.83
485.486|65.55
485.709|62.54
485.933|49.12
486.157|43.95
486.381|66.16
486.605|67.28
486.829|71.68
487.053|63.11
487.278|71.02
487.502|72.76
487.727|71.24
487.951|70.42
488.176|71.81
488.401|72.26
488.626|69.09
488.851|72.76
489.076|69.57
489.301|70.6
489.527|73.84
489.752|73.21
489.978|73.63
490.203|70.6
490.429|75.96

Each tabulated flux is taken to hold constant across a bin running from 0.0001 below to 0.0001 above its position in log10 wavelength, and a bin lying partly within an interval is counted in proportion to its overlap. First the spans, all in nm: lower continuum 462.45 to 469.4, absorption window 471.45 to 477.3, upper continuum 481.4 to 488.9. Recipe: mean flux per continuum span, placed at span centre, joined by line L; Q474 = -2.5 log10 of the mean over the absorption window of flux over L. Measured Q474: -0.04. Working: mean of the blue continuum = 74.7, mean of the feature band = 74.9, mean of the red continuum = 68.9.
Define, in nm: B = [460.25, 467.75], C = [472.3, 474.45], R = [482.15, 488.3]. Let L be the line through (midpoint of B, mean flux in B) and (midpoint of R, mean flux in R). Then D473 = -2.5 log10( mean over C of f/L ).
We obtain -0.055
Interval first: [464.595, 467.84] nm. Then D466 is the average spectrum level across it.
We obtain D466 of 74.4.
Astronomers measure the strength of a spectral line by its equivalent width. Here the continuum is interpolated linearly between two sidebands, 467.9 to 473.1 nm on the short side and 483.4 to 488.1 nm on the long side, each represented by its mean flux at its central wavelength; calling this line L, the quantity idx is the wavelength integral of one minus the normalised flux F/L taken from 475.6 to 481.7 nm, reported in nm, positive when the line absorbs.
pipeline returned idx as -0.20 nm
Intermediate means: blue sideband 74.9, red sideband 66.9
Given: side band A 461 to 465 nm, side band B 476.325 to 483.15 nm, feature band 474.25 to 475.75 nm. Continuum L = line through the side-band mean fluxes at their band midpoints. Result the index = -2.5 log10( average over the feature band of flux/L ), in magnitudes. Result 0.02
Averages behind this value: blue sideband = 75.4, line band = 72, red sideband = 72.7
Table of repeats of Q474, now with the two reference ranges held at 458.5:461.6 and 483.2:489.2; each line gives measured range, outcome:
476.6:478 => -0.07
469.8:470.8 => -0.03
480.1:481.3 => -0.03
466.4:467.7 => 0.00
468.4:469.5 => -0.02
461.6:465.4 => -0.02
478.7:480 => -0.04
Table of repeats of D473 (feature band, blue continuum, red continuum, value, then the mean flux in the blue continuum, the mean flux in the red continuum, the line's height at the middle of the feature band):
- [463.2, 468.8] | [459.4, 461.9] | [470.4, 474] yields 0.016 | 75.4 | 75.8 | 75.6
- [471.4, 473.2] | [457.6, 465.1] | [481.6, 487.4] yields -0.057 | 75.4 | 68.3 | 72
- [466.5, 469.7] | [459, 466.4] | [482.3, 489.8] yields 0.003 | 75.5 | 68.9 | 73.9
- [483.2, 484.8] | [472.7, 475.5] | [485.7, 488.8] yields -0.048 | 74.5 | 66.1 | 68.2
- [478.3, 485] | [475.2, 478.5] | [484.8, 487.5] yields -0.048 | 73.7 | 64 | 68.7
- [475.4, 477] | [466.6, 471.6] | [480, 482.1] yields -0.027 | 74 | 71.5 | 72.5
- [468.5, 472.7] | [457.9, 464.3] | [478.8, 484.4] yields -0.018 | 75.3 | 72.1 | 73.8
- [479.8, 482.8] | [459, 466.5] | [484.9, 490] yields -0.038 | 75.4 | 67.7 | 69.6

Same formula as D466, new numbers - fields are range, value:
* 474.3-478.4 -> 73.5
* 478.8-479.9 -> 72.3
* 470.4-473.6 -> 75.5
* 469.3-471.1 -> 74.6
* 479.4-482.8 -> 72.1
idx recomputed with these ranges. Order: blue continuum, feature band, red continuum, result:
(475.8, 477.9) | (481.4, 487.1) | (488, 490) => 0.373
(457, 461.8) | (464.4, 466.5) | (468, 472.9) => -0.008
